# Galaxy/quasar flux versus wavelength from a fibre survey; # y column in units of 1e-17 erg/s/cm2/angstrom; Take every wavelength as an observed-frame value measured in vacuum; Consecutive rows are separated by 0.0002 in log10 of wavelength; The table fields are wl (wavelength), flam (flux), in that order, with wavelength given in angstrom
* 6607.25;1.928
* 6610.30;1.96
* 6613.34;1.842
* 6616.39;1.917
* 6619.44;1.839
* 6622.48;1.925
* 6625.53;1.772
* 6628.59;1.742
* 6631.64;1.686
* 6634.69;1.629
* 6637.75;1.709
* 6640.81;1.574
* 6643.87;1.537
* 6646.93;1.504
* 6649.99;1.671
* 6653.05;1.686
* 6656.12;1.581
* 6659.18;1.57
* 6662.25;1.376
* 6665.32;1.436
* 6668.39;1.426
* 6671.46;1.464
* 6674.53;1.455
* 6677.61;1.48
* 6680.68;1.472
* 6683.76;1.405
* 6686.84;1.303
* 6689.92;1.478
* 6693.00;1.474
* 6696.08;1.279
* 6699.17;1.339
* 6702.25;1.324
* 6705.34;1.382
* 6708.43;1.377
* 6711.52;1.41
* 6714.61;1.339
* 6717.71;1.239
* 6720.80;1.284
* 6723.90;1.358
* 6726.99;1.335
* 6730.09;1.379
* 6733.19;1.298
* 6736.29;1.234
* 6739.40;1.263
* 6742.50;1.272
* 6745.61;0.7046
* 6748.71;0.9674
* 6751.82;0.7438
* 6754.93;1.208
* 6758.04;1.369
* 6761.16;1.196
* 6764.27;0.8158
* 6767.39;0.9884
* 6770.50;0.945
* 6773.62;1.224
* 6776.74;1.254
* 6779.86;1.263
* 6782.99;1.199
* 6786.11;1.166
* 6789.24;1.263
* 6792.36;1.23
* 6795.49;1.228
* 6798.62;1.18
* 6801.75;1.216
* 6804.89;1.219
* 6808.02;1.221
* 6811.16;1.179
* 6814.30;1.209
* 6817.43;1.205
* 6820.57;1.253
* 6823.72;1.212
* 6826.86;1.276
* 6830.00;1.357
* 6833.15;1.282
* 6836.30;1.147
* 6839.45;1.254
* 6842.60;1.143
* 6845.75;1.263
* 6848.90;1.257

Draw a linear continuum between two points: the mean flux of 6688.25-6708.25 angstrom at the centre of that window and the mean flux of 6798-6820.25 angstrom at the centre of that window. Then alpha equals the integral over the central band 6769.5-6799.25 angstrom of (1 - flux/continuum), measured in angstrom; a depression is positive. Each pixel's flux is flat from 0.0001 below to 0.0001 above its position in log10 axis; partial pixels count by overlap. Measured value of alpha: 1.1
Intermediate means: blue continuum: 1.38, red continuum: 1.21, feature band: 1.2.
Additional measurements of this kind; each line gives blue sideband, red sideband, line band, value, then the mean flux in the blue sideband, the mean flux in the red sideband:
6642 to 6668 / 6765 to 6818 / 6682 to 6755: 5.8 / 1.54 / 1.18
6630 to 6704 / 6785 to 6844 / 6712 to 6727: 0.9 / 1.49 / 1.22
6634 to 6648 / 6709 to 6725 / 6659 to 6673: 0.6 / 1.59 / 1.33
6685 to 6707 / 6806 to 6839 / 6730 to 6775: 7.3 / 1.37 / 1.23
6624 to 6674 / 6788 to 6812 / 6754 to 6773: 3.2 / 1.58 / 1.22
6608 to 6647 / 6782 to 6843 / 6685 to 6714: 3.3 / 1.75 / 1.22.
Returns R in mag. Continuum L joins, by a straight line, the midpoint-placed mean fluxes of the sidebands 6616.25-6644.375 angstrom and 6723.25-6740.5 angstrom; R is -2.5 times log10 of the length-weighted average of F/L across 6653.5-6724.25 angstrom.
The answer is 0.06 mag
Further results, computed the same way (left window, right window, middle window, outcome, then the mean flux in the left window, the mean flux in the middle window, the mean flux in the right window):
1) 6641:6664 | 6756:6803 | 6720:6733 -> 0.00 mag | 1.56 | 1.34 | 1.17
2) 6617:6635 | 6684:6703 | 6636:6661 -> 0.03 mag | 1.78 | 1.6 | 1.37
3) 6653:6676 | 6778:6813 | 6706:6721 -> 0.04 mag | 1.49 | 1.34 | 1.21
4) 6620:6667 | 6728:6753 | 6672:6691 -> 0.00 mag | 1.63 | 1.43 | 1.12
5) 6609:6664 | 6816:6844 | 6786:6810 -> 0.08 mag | 1.69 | 1.22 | 1.24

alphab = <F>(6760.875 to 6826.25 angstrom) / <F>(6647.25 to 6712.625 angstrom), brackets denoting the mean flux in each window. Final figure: 0.8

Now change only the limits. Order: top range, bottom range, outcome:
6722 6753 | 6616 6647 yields 0.68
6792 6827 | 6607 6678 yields 0.74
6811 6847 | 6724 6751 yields 1.05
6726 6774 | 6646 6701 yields 0.76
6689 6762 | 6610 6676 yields 0.77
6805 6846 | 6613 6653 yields 0.72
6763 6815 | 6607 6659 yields 0.68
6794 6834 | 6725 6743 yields 0.95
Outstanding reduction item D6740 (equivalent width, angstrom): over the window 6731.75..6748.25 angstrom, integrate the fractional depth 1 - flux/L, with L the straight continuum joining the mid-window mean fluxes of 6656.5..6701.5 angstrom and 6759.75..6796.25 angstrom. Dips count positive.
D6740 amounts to 1.5 angstrom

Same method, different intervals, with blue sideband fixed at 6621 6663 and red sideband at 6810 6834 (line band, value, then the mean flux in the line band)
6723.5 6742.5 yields 1.82 angstrom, 1.31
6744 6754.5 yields 4.15 angstrom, 0.851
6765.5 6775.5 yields 2.27 angstrom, 1.05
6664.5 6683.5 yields 1.46 angstrom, 1.45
